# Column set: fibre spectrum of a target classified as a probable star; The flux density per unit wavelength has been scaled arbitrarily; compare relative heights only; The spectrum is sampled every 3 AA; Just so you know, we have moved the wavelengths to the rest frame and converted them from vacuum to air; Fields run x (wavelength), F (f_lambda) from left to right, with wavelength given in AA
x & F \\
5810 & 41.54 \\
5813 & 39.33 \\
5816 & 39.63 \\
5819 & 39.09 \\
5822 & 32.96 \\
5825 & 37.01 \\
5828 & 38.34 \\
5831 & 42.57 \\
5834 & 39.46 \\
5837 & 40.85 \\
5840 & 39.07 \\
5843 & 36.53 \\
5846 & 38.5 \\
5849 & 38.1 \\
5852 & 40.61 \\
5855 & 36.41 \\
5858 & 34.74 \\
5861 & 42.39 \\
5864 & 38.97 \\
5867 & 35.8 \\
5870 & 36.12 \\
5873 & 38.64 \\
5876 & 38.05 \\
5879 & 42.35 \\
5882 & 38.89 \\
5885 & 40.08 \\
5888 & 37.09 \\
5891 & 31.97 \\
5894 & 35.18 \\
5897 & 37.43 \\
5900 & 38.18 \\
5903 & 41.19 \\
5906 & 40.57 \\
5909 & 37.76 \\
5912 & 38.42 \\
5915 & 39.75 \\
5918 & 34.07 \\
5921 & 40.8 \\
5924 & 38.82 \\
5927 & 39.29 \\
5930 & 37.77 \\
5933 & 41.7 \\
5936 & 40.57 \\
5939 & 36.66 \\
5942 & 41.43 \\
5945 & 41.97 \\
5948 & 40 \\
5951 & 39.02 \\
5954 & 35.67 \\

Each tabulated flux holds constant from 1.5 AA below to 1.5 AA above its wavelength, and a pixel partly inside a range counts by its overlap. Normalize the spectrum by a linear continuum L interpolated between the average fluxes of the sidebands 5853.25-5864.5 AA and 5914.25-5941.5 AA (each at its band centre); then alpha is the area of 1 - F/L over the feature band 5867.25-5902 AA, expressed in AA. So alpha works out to 0.7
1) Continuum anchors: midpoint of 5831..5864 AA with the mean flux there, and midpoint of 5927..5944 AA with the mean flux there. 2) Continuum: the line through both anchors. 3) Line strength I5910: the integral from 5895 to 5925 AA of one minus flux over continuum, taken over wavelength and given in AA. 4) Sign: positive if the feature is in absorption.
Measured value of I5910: 0.6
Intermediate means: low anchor 38.9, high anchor 39.7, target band 38.6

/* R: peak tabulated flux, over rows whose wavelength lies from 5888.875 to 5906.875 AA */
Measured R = 41.19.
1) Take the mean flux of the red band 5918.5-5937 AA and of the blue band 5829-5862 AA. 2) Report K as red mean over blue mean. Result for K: 1.01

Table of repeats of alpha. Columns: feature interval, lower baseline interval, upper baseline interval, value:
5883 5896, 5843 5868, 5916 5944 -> 0.8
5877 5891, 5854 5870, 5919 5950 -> -0.2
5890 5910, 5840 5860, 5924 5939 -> 0.6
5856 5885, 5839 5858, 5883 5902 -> -0.9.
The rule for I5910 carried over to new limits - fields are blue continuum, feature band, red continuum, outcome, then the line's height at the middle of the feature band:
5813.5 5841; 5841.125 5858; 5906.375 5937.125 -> 0.5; 38.8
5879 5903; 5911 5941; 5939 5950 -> 0.5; 39.4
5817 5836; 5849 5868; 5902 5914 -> 0.3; 38.8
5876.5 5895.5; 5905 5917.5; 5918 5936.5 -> 0.0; 38.7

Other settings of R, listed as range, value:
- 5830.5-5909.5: 42.57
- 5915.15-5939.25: 41.7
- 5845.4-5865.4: 42.39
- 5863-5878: 38.97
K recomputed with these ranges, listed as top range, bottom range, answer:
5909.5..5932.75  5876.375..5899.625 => 1.03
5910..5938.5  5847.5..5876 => 1.02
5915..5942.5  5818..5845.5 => 1.01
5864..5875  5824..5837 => 0.94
